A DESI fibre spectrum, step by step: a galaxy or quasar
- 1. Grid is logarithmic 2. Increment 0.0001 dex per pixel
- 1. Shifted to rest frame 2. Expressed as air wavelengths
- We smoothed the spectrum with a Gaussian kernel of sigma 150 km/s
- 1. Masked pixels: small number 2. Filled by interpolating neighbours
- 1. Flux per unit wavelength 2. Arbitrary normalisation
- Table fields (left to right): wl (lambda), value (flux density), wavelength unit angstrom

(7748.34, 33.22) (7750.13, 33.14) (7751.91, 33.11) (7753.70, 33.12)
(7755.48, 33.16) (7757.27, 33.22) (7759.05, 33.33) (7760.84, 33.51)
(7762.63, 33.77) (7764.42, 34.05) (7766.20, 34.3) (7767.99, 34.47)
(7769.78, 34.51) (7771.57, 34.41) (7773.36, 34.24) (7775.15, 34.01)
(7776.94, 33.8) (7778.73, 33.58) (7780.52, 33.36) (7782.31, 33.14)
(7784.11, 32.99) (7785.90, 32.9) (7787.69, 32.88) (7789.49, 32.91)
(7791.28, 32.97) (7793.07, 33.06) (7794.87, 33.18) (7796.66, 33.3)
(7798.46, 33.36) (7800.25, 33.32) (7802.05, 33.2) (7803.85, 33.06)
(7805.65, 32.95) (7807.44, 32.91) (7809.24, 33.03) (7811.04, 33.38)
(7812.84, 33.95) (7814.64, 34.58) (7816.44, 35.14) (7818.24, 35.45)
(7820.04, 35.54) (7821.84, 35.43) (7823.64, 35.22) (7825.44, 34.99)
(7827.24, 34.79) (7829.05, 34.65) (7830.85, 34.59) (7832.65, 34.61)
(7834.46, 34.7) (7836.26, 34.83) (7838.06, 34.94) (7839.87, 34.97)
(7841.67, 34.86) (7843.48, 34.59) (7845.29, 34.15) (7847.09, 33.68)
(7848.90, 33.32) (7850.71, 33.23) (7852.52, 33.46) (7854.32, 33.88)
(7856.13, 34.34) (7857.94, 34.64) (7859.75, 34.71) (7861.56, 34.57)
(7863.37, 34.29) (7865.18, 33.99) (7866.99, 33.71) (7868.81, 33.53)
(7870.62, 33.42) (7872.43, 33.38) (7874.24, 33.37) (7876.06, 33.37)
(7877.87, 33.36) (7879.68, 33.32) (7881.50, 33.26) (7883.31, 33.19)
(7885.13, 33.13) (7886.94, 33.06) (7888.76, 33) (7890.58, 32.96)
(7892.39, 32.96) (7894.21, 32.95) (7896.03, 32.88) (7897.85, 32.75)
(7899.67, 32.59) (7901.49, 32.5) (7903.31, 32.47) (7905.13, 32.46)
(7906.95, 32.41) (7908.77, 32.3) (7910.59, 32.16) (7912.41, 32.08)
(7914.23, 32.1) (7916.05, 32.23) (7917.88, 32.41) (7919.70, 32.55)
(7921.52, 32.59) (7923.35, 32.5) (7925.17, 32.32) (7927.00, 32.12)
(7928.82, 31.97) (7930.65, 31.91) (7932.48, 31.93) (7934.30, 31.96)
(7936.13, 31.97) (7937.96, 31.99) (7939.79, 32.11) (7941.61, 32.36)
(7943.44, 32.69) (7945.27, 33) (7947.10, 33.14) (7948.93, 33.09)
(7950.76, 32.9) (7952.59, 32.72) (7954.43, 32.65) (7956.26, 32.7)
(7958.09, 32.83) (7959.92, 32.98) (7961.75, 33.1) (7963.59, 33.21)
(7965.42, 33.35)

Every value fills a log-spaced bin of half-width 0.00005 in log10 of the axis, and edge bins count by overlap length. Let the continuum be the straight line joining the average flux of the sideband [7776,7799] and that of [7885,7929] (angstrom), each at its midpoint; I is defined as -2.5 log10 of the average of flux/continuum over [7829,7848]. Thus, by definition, -0.054 mag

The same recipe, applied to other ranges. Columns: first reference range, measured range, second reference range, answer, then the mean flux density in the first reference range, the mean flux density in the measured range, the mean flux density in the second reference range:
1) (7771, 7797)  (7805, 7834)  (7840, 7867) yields -0.022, 33.4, 34.5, 34.1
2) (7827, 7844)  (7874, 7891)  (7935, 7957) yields 0.021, 34.7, 33.2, 32.6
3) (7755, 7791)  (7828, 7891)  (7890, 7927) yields -0.033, 33.6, 33.9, 32.5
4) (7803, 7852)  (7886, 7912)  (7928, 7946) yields 0.009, 34.3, 32.7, 32.2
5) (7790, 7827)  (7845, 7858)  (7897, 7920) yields -0.017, 33.9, 33.8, 32.4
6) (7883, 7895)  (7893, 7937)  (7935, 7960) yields 0.017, 33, 32.3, 32.6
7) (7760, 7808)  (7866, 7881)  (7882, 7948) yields -0.020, 33.5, 33.4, 32.5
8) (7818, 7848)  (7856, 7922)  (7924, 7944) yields 0.007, 34.8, 33.1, 32.1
